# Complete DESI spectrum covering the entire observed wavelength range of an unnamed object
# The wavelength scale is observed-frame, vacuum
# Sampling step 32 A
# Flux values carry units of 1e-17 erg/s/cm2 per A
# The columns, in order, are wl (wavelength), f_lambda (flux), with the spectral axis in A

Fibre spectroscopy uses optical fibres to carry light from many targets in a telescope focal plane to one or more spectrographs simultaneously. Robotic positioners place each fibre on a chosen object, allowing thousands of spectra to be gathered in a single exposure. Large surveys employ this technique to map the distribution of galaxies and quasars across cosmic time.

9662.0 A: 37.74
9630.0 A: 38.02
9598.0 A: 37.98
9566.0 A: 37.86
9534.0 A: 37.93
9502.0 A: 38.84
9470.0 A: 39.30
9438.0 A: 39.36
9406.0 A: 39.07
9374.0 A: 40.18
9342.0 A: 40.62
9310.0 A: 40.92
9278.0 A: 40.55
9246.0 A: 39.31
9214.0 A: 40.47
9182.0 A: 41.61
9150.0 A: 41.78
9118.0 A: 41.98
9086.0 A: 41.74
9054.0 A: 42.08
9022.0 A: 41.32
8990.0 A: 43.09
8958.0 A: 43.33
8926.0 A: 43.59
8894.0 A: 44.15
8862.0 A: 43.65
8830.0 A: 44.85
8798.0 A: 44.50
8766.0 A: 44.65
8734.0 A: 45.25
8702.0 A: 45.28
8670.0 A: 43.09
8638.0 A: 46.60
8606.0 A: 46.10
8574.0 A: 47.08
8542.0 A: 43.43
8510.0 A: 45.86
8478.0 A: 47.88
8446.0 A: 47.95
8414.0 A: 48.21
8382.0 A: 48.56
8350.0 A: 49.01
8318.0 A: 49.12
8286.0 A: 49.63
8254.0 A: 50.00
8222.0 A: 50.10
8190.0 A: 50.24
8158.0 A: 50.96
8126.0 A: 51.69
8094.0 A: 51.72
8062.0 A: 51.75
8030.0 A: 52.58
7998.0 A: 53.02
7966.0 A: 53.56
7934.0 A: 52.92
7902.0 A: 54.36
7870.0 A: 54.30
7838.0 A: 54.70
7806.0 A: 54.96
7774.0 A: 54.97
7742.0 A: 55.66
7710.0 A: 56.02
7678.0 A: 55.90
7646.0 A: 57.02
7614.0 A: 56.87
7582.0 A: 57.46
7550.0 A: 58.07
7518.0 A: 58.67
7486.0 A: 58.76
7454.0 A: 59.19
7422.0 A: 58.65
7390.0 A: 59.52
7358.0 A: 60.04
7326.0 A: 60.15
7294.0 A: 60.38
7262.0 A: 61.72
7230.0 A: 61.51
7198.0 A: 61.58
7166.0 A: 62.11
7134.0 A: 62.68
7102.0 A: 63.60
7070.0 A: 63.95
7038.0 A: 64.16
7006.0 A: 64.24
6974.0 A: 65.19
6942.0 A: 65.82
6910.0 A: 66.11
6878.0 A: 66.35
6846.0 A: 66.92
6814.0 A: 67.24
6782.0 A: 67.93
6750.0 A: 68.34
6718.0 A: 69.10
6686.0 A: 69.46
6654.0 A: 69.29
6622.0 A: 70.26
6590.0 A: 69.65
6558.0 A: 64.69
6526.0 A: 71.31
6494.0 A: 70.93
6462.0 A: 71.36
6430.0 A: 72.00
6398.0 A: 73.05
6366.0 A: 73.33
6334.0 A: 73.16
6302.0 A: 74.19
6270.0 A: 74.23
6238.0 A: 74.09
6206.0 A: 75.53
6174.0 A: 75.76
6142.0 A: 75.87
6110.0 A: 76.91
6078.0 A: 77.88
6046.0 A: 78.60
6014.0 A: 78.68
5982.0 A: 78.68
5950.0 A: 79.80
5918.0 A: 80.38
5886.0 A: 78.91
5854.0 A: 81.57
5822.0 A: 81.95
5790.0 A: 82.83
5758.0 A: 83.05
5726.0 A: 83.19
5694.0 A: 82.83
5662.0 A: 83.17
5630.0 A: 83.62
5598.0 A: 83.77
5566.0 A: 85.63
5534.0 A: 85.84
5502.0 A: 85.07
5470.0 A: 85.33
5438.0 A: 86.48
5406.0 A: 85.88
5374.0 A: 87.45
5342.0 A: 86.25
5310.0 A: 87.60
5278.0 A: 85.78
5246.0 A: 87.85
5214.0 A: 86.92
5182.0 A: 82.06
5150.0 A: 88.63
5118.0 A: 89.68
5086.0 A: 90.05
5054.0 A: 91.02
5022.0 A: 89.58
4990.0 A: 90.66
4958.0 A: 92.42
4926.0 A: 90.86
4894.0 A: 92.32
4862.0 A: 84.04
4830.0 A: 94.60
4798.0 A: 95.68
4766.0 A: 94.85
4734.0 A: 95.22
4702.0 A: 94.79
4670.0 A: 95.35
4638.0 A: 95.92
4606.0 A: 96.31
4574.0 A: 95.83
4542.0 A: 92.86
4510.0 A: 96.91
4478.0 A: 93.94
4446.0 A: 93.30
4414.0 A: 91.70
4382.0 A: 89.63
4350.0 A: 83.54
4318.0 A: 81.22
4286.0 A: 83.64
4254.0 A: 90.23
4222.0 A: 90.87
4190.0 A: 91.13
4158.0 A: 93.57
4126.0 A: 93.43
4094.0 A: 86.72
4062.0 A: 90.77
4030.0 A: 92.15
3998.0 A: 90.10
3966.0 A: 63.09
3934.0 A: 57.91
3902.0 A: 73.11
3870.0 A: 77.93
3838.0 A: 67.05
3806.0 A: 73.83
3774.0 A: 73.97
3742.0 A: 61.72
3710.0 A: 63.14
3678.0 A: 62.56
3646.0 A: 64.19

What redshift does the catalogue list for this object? 0.00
